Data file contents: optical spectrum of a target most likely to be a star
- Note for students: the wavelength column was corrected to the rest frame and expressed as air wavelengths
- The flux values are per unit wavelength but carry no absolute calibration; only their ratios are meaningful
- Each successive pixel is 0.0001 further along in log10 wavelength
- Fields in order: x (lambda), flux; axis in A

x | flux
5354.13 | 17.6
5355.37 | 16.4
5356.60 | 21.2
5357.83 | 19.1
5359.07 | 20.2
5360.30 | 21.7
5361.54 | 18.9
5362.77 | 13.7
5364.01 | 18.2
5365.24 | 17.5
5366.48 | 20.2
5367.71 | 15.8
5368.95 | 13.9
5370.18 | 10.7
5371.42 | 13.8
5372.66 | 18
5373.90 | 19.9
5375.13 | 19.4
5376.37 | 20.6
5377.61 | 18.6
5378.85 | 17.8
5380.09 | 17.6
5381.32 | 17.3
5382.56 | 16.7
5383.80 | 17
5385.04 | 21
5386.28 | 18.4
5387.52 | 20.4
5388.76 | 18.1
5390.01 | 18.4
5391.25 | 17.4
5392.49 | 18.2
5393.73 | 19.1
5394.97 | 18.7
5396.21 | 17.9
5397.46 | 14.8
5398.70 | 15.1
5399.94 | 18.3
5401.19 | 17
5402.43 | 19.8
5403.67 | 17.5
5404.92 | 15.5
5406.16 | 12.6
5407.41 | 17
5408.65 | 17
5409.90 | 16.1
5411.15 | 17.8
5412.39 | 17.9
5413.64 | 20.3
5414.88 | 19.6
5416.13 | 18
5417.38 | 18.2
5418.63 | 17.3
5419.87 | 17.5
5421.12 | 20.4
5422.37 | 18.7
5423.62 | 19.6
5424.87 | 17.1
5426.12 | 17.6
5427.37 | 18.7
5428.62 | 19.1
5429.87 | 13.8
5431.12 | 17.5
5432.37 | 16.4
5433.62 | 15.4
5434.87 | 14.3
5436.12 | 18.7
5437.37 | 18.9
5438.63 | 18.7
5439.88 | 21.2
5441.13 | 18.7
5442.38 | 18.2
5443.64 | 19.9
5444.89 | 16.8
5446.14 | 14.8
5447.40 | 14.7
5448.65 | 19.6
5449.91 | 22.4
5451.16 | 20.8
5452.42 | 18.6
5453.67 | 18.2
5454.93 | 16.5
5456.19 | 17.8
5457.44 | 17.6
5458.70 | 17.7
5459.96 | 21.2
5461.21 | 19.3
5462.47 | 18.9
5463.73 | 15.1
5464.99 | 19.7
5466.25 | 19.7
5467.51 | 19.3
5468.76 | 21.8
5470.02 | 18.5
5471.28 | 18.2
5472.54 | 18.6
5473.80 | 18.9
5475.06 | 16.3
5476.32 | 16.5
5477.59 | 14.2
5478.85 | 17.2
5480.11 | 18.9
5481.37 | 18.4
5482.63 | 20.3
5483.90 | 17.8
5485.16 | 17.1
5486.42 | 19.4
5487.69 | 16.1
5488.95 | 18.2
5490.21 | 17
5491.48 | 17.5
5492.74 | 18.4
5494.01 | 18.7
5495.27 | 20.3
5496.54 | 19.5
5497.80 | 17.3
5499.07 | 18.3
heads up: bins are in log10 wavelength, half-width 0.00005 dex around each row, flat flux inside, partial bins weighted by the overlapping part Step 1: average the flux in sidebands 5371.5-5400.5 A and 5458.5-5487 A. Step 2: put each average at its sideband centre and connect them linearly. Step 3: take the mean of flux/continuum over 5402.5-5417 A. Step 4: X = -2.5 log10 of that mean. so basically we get 0.05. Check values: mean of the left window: 18.1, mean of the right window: 18.4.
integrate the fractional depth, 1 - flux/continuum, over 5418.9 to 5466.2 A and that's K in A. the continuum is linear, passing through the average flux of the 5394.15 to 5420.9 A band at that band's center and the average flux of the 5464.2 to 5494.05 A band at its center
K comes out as -0.9 A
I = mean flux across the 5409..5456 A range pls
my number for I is 18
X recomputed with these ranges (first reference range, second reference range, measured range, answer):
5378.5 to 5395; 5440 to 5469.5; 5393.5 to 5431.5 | 0.051 mag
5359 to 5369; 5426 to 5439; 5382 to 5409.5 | 0.001 mag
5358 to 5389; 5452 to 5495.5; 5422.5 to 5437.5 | 0.048 mag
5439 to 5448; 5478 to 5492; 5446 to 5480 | -0.025 mag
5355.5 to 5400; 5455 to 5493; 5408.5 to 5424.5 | -0.022 mag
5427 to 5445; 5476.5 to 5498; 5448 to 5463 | -0.070 mag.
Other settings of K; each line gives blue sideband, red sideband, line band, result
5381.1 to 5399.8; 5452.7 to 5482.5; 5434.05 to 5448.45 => 0.3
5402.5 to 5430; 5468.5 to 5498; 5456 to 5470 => -0.7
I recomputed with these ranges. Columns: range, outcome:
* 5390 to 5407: 17.1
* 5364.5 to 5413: 17.4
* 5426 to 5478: 18.1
